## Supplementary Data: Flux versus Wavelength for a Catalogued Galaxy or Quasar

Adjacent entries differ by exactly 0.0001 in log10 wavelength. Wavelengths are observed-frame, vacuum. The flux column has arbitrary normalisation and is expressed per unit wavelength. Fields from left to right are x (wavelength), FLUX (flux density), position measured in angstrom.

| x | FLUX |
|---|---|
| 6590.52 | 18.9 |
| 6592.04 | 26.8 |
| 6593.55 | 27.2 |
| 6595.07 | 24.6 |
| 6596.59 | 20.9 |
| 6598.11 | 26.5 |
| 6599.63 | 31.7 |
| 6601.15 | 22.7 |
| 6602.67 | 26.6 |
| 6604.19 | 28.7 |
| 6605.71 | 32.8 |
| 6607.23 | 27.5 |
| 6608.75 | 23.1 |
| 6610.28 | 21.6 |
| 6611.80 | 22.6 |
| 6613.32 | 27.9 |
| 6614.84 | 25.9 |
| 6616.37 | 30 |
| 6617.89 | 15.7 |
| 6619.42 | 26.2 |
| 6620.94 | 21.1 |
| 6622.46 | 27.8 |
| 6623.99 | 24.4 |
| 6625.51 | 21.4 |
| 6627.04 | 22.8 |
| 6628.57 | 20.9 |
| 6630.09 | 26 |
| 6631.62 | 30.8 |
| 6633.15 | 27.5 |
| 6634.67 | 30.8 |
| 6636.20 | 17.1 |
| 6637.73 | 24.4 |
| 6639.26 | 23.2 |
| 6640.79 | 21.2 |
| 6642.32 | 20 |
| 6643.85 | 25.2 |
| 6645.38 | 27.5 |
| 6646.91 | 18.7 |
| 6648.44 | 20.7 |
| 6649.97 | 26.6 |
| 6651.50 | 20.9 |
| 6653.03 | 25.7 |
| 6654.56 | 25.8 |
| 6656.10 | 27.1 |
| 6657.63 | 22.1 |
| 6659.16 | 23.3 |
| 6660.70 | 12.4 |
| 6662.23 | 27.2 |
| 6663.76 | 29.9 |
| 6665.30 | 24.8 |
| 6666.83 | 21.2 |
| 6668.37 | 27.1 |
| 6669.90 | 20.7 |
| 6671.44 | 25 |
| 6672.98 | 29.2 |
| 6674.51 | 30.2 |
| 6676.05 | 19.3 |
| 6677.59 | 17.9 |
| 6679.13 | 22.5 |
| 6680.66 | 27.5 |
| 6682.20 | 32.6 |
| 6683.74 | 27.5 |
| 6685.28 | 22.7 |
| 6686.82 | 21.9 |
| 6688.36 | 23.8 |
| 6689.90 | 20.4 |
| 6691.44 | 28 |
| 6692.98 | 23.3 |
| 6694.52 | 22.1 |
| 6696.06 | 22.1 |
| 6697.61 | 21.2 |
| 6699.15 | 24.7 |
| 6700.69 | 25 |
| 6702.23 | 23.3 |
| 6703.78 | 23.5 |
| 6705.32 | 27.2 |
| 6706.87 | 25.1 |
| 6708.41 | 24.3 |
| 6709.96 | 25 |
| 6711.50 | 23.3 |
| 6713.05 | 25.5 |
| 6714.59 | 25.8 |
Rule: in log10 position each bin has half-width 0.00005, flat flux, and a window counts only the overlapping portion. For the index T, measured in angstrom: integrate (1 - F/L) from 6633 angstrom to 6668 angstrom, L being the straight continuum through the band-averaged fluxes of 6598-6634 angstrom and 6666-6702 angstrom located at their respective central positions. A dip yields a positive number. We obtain 1.7 angstrom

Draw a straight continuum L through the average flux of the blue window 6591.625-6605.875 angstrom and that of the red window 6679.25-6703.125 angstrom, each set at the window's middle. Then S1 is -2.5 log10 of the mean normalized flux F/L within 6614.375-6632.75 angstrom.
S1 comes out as 0.07 mag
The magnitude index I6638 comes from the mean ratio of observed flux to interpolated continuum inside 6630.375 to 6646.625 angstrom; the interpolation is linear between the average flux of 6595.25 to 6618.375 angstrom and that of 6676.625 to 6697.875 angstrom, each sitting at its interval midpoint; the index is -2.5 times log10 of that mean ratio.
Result 0.02 mag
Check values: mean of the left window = 25.7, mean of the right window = 23.8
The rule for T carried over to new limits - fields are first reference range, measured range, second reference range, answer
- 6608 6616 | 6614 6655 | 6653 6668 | 0.4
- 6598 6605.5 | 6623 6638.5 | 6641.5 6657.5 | 0.4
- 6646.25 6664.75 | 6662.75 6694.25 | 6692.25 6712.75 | -1.5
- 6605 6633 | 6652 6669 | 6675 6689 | 0.2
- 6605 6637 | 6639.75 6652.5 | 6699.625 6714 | 1.1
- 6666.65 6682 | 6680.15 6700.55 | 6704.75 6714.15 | 0.3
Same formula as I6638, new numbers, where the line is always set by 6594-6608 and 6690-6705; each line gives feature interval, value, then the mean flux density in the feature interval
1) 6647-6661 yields 0.101 mag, 22.9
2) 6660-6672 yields 0.050 mag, 23.6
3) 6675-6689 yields 0.004 mag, 24.1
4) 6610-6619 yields 0.098 mag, 24.2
